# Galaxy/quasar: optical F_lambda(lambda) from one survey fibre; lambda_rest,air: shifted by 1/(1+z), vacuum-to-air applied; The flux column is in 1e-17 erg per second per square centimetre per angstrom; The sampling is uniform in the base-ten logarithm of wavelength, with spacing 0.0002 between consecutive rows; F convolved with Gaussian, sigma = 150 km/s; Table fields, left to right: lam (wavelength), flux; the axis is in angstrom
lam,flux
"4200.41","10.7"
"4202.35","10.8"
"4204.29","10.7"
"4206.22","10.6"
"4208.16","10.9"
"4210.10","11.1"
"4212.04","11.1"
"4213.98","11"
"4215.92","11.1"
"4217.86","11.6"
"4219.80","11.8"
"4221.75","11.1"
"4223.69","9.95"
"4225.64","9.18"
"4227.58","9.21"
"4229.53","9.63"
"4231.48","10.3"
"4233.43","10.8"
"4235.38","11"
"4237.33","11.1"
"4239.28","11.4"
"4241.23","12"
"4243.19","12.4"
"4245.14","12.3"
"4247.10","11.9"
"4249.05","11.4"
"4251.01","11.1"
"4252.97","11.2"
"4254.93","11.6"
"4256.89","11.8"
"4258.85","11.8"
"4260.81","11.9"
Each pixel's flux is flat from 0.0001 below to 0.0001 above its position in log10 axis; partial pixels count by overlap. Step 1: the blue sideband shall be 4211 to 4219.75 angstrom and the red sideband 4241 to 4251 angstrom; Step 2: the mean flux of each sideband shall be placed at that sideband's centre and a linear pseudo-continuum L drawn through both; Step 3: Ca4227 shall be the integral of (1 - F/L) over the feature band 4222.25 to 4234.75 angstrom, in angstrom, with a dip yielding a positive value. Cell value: 1.75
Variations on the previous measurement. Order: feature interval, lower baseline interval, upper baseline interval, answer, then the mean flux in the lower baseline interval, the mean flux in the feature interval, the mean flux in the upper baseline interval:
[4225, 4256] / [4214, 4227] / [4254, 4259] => 0.7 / 10.8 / 11.1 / 11.7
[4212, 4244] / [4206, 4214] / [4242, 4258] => 1.3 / 11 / 10.8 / 11.7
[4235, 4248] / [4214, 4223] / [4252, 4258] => -0.3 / 11.3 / 11.8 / 11.5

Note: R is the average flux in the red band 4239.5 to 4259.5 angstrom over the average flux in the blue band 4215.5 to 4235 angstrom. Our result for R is 1.1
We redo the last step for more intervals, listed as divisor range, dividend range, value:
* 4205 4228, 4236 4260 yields 1.08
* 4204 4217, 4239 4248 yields 1.10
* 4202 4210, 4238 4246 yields 1.11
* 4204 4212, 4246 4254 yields 1.05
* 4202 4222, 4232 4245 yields 1.04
